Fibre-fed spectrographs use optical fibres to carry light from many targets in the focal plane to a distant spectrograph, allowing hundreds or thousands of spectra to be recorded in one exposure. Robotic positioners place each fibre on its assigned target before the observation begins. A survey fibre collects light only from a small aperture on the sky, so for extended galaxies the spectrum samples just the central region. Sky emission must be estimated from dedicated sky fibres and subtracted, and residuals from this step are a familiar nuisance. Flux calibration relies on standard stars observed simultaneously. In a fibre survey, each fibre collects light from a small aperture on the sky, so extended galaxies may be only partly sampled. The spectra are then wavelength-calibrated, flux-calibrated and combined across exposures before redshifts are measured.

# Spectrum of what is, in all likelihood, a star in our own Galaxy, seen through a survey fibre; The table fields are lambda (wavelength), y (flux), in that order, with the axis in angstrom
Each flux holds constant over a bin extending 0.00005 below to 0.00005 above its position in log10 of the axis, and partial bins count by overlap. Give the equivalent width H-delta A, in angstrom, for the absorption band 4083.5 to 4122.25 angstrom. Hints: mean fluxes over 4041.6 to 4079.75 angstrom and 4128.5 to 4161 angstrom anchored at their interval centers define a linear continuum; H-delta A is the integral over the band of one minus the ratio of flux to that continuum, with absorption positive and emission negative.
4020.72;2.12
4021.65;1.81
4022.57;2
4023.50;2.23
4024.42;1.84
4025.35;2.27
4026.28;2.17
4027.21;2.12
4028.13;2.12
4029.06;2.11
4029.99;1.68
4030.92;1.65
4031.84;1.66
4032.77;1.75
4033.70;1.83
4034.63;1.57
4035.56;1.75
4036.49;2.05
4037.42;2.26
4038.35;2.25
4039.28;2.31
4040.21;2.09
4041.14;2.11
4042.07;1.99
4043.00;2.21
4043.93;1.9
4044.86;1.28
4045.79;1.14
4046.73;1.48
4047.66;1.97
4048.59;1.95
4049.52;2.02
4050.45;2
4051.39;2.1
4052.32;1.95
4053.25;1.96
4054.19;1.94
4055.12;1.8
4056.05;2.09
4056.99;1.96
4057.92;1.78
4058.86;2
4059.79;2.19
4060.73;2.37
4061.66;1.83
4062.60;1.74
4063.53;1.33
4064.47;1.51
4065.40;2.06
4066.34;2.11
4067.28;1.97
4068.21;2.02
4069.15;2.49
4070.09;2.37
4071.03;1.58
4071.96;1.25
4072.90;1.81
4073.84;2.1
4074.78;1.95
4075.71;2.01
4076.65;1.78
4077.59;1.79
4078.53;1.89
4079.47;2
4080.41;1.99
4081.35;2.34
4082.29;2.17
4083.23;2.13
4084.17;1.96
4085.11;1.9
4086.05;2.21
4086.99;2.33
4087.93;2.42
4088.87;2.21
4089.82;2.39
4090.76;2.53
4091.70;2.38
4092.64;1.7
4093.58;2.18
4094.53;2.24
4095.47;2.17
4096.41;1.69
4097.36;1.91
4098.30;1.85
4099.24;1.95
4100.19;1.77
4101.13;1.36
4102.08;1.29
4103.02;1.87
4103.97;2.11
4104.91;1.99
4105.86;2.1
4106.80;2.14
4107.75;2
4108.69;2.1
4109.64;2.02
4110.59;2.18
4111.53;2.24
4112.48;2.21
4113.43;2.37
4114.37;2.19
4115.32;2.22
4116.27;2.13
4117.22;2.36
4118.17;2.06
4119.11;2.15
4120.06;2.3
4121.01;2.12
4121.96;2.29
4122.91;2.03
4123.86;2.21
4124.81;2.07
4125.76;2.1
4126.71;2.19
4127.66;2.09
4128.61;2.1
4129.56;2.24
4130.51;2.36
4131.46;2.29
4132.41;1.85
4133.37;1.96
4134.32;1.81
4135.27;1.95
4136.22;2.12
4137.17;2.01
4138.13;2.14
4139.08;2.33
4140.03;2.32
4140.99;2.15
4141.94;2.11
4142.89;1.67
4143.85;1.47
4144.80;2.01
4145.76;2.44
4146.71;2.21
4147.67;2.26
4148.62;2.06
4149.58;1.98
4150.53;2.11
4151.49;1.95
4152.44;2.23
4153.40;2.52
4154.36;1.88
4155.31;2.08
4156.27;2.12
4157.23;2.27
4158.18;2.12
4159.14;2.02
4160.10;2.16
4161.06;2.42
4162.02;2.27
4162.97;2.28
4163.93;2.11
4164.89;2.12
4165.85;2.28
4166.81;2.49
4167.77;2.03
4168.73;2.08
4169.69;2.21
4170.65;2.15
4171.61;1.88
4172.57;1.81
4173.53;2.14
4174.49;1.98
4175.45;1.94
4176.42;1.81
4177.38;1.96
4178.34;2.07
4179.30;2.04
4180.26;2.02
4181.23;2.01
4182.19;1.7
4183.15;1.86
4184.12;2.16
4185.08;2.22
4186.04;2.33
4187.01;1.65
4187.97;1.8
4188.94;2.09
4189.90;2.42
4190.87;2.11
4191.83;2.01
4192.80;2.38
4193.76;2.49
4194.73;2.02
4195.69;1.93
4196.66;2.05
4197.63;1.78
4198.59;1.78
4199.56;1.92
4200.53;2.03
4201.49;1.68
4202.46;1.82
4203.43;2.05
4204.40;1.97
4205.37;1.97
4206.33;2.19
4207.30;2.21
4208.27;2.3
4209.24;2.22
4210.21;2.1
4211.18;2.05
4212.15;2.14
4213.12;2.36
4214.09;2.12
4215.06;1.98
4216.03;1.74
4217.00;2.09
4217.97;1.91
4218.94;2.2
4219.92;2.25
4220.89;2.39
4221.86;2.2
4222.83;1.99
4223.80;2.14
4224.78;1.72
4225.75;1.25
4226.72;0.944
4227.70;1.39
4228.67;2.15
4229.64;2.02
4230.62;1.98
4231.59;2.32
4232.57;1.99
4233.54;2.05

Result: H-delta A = -1.7 angstrom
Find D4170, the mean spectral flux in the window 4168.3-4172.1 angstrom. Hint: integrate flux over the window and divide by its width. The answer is 2.08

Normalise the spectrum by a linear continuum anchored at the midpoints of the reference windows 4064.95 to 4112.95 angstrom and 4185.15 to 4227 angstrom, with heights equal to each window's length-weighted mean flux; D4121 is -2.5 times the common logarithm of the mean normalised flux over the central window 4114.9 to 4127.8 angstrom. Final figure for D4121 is -0.07 mag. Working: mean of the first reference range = 2.02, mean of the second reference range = 2.03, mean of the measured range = 2.17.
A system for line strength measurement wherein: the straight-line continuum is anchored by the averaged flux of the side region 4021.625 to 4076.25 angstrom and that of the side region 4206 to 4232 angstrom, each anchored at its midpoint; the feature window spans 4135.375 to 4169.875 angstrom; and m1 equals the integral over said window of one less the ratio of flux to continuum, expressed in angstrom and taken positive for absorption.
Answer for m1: -2.7 angstrom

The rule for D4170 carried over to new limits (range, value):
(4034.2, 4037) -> 1.8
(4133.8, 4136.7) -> 1.97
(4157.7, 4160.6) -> 2.1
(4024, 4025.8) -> 2.05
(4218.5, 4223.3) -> 2.21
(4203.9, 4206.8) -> 2.05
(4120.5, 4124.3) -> 2.16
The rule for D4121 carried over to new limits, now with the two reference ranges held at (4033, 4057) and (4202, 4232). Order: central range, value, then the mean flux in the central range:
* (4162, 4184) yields -0.037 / 2.05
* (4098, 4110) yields 0.034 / 1.89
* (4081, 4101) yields -0.086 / 2.1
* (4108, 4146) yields -0.086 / 2.12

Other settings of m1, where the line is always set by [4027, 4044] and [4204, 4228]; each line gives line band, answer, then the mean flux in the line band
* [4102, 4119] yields -1.1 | 2.11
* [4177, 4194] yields -0.6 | 2.07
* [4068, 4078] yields 0.3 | 1.92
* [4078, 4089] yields -0.8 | 2.13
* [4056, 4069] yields 0.3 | 1.93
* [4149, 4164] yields -1.3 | 2.16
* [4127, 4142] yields -1.0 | 2.12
